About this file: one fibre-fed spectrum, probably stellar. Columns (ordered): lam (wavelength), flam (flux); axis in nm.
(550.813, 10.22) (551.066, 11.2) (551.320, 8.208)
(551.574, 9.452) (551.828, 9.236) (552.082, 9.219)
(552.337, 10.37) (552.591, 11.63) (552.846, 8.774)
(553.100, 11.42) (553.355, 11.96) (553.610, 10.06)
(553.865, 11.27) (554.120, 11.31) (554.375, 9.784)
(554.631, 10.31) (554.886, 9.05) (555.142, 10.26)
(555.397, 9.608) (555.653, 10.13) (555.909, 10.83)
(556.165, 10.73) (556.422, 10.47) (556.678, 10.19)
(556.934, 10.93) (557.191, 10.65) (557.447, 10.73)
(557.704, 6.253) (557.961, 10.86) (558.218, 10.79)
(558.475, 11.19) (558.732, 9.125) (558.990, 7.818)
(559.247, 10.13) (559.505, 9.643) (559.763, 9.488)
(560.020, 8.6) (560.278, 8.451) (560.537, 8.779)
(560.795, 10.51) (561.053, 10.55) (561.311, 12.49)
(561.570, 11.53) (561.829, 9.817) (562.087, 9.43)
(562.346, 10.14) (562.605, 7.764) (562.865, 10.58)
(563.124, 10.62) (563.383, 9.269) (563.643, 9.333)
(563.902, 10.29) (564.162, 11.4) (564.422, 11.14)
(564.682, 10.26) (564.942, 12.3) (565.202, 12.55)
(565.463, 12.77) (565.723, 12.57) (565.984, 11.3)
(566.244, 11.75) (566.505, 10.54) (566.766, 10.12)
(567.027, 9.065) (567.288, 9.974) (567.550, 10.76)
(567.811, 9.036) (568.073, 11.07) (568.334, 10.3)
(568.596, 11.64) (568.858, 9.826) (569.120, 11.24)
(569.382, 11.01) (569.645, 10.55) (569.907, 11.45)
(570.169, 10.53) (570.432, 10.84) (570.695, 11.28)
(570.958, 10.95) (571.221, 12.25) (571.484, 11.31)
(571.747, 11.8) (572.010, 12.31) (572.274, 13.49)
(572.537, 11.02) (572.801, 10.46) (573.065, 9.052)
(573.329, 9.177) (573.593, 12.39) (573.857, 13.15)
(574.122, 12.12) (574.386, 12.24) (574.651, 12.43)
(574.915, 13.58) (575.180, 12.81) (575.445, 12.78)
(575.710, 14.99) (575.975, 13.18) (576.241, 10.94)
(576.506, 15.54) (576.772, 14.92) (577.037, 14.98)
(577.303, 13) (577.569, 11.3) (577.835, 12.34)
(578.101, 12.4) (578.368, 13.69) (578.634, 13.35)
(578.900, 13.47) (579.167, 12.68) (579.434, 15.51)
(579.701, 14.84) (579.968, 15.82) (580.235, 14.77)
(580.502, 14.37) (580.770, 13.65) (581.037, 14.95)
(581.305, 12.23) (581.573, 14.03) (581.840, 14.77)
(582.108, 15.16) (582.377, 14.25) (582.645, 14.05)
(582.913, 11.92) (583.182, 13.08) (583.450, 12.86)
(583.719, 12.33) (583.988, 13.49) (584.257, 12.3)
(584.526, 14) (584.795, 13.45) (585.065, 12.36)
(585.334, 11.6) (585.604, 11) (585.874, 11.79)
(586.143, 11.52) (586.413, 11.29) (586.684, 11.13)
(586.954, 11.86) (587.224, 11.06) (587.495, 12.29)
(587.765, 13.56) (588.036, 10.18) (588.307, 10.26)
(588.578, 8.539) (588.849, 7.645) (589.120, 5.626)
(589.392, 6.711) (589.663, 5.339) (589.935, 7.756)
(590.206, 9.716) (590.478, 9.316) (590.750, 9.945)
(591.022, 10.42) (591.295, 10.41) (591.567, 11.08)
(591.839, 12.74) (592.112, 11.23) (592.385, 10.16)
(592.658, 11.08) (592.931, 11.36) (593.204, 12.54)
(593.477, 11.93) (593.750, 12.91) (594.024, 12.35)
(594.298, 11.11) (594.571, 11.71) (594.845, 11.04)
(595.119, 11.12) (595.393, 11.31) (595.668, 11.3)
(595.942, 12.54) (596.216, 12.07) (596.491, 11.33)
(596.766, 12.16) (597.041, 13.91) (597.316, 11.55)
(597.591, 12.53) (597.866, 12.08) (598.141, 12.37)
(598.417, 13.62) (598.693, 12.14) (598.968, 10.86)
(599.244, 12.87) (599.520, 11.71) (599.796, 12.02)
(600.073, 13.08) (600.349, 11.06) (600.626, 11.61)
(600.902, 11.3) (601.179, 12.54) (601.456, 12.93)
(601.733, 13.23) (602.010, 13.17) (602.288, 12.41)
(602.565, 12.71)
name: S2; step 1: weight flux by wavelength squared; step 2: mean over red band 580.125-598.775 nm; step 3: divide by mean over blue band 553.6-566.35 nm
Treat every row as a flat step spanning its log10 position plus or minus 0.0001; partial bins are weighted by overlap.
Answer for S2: 1.26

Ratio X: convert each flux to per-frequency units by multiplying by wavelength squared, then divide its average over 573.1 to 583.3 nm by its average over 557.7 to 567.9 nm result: 1.38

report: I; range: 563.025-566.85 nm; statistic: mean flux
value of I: 11.1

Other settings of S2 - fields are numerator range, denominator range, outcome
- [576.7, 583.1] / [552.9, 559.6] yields 1.48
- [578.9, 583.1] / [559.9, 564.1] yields 1.53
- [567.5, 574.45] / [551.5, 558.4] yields 1.15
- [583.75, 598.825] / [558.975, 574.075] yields 1.14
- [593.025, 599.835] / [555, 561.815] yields 1.37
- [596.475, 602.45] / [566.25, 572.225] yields 1.26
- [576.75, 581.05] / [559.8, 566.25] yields 1.39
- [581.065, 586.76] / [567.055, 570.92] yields 1.27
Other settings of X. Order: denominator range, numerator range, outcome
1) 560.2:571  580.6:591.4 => 1.15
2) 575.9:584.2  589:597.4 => 0.83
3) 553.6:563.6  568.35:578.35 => 1.27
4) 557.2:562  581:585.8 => 1.45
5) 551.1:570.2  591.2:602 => 1.31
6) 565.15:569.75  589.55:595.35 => 1.08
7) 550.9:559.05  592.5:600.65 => 1.37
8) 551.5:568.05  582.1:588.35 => 1.31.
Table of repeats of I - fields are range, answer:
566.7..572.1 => 10.8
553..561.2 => 10.1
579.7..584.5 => 13.8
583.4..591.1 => 10.6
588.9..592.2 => 9.12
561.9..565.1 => 10.2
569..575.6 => 11.6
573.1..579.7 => 13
